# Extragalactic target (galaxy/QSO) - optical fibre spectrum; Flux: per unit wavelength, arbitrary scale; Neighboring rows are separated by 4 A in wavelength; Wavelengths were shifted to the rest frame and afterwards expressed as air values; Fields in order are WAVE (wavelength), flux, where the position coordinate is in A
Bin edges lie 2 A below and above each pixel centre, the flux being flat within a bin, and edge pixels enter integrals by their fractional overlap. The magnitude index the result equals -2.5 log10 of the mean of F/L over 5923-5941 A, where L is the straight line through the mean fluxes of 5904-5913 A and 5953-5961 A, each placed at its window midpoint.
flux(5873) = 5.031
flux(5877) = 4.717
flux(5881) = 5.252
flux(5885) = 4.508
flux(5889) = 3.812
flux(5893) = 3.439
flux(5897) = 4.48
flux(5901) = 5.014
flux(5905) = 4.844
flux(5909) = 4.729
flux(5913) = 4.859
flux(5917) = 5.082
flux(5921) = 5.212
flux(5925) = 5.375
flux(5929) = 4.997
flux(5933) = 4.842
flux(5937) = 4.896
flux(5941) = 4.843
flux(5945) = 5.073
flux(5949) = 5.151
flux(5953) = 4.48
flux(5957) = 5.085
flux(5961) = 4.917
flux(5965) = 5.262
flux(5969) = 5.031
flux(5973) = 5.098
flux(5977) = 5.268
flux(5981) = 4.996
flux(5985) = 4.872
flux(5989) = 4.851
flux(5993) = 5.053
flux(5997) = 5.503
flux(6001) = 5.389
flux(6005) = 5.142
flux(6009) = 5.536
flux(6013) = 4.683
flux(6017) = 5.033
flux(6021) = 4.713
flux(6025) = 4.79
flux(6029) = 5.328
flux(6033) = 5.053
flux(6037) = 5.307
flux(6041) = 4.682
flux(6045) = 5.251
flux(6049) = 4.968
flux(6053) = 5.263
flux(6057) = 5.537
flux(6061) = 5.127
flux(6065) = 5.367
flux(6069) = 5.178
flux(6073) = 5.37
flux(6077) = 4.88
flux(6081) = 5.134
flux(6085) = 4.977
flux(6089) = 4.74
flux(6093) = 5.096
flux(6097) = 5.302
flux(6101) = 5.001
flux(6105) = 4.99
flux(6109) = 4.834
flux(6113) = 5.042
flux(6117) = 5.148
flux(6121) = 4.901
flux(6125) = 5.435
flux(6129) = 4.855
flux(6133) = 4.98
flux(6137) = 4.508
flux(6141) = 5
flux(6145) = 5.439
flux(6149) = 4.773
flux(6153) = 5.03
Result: -0.036 mag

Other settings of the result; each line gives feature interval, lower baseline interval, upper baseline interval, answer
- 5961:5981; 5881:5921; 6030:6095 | -0.06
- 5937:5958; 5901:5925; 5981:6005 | 0.03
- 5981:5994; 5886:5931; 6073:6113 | -0.02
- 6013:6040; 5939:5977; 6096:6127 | 0.01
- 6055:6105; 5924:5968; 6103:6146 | -0.03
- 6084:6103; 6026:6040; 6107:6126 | 0.01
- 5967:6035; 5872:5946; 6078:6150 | -0.04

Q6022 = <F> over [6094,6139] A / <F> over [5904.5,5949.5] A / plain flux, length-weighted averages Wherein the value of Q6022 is 1.00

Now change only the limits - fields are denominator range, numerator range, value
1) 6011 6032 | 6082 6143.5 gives 1.02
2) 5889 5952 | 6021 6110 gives 1.06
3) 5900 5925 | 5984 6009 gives 1.04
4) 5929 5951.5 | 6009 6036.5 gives 1.01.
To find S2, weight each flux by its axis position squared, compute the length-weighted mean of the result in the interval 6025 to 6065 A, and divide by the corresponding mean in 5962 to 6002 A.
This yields 1.03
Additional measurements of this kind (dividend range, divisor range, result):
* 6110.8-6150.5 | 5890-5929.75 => 1.13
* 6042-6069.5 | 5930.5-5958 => 1.11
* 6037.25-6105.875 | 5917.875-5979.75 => 1.06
